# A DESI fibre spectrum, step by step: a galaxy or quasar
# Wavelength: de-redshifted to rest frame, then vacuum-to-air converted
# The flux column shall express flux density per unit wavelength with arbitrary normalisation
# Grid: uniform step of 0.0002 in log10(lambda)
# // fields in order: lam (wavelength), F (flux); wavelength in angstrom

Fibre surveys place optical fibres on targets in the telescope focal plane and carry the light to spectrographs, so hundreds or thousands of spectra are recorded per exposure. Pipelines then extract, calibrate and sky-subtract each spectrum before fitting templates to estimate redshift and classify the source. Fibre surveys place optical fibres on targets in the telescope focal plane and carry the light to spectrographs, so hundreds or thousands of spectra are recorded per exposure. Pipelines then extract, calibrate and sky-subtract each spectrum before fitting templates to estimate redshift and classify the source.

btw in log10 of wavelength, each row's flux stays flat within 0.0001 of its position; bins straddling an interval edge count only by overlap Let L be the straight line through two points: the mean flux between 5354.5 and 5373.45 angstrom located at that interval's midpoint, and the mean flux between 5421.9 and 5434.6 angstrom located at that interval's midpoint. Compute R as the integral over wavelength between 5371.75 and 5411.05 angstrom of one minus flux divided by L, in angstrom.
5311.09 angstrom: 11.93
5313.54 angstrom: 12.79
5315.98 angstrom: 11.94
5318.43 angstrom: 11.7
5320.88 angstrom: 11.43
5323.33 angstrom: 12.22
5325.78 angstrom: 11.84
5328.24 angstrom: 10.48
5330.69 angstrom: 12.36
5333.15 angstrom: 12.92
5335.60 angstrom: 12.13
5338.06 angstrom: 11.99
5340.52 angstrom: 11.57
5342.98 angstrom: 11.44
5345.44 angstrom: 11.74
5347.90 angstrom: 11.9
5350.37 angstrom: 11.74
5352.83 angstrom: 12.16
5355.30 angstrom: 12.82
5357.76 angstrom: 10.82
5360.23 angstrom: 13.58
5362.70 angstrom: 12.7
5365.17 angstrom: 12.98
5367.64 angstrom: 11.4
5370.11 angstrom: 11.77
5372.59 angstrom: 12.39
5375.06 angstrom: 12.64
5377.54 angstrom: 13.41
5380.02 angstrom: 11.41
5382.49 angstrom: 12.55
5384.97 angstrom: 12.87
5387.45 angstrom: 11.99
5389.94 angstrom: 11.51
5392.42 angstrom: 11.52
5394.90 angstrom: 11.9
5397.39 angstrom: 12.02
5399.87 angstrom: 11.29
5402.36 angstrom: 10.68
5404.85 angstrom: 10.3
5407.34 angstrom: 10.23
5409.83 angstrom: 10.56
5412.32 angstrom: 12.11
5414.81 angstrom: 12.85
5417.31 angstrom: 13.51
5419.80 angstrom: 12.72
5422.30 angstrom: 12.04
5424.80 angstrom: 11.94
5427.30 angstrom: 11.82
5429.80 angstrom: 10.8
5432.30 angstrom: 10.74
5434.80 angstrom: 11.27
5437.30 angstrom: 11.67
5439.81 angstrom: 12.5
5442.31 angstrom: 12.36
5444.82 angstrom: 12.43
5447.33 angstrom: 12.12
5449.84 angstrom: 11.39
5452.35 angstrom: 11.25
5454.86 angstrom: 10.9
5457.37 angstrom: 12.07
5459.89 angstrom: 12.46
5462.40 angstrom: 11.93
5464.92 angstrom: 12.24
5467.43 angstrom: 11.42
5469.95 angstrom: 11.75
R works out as 0.76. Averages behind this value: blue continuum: 12.3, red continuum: 11.4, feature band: 11.7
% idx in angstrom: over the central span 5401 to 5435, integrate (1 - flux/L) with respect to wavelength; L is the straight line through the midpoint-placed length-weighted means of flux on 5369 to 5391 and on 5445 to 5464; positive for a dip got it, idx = 1.3 angstrom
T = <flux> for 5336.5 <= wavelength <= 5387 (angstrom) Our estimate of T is 12.2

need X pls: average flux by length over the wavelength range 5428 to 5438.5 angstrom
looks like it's 11.2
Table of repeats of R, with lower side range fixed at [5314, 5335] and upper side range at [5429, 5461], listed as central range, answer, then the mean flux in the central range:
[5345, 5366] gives -0.8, 12.3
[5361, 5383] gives -1.0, 12.4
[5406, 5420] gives -0.2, 11.9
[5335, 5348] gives 0.1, 11.8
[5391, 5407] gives 0.7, 11.2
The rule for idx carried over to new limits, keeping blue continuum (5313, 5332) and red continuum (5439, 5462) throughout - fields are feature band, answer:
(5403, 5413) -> 0.99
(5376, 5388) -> -0.61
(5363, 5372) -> -0.22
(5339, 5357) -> -0.07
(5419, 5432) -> 0.17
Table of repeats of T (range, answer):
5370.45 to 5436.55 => 11.8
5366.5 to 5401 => 12.1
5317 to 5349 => 11.8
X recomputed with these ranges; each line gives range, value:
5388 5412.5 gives 11.2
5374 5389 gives 12.5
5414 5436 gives 11.9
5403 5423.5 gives 11.8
